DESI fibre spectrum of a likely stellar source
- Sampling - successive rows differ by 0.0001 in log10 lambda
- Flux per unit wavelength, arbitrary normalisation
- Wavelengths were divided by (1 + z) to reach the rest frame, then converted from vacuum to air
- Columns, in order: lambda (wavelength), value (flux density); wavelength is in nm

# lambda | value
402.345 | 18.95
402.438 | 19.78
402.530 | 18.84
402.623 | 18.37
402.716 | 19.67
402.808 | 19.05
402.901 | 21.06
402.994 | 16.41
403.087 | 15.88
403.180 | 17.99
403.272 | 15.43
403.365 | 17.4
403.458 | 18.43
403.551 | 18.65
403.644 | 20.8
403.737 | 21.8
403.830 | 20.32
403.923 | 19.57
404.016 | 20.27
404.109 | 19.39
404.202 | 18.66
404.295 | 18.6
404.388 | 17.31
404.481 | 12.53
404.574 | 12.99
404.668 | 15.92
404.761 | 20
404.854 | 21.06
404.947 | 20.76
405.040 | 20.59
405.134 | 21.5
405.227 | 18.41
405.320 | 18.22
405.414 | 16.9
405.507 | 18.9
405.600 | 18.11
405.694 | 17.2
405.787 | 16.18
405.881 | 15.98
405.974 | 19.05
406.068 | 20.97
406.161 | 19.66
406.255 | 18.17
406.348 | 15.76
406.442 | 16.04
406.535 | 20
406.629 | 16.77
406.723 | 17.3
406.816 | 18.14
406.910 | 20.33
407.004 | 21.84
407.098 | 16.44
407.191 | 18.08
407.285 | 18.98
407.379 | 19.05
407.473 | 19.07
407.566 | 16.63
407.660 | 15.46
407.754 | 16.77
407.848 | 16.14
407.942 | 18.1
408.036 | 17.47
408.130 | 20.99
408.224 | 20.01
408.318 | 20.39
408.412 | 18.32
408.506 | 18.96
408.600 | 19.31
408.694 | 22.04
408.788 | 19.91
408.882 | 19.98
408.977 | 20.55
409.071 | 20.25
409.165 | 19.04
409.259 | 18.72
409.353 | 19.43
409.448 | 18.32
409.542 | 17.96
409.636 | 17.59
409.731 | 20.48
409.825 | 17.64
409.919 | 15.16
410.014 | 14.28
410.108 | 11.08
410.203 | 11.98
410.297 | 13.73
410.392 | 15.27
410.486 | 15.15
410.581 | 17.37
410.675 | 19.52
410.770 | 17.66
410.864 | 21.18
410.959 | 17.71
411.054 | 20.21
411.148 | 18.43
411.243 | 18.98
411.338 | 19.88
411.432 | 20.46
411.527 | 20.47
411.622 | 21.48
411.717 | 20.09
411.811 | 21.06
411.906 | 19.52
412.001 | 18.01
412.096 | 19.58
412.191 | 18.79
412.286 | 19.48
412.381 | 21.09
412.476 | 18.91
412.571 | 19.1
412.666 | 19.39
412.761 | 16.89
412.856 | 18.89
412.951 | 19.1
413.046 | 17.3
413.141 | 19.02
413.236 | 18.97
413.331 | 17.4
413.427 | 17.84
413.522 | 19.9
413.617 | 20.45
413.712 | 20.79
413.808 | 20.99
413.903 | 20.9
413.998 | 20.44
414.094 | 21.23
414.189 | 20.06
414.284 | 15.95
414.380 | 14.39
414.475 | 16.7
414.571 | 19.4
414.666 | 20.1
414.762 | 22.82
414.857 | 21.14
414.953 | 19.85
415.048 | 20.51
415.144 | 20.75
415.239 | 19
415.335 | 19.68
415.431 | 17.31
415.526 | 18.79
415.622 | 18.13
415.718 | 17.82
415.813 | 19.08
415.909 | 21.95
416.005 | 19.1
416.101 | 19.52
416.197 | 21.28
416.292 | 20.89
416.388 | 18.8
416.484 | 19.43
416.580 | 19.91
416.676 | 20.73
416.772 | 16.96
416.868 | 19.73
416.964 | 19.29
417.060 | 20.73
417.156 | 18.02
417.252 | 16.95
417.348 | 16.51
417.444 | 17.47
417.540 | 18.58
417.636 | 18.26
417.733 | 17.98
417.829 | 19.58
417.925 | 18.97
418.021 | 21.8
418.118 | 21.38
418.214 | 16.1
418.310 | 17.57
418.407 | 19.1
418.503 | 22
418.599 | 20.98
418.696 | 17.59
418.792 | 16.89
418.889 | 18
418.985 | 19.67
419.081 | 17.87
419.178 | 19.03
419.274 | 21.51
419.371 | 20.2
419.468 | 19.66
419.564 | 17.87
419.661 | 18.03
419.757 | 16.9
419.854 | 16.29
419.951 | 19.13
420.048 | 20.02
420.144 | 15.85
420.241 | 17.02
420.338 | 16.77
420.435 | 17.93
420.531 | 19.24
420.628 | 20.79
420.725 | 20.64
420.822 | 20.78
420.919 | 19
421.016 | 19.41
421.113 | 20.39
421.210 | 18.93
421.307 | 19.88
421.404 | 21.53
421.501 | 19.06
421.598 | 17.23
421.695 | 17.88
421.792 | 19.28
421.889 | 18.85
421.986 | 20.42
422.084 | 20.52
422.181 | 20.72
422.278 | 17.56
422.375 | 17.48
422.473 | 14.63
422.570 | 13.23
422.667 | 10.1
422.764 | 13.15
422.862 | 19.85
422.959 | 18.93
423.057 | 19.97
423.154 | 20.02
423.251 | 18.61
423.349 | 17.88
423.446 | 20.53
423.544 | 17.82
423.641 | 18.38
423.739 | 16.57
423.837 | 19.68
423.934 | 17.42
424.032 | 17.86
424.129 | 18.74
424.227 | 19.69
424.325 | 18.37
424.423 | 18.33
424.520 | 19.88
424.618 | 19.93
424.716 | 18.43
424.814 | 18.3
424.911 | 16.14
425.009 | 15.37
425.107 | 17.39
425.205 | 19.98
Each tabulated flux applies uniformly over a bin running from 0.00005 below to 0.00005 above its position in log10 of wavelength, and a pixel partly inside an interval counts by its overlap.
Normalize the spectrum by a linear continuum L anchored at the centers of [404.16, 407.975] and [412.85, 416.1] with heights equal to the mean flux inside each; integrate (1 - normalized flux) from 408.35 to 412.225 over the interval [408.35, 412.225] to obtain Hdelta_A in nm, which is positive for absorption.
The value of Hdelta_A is 0.046 nm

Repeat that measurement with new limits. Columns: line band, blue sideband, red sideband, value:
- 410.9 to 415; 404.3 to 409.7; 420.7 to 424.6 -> -0.21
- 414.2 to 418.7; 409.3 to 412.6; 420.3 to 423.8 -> -0.20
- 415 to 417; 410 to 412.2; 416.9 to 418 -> -0.12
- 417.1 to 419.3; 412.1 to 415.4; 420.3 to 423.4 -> 0.01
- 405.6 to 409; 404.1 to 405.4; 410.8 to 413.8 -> 0.02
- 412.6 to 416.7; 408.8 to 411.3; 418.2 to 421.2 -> -0.26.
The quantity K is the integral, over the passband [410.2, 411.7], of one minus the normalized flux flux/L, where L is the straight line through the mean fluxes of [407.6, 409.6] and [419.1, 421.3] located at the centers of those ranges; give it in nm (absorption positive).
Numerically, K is 0.05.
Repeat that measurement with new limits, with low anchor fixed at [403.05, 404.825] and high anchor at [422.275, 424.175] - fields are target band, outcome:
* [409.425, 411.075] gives 0.10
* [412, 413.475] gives -0.08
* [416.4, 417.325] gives -0.07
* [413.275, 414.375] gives -0.11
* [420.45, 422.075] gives -0.19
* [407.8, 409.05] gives -0.11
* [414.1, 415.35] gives -0.11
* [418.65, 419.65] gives -0.07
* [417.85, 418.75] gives -0.10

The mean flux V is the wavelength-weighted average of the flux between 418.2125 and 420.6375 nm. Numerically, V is 18.6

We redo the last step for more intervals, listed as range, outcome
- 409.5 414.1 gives 18.5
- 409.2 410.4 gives 16.3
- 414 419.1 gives 19.1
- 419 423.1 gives 18.4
